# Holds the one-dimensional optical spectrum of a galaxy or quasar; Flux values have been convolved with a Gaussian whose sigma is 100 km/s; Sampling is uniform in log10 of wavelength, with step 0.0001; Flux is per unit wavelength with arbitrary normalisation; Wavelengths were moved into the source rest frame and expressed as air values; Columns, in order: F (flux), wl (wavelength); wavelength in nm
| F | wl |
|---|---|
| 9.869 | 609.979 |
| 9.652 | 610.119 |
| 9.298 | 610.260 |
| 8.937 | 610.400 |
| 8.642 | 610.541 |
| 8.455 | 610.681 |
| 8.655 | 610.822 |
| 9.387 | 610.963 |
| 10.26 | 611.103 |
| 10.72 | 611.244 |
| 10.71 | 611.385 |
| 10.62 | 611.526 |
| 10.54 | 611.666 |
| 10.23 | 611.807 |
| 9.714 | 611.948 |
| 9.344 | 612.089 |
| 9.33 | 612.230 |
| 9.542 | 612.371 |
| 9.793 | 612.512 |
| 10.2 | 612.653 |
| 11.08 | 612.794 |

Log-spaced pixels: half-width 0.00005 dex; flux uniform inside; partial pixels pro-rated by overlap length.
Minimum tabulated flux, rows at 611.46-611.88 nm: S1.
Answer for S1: 10.23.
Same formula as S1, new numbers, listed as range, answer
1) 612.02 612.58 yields 9.33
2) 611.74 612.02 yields 9.714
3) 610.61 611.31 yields 8.455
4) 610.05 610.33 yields 9.298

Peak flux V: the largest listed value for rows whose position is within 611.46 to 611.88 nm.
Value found 10.62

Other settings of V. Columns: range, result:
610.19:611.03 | 9.387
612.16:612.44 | 9.542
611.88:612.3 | 9.714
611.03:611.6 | 10.72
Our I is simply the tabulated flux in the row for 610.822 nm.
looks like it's 8.655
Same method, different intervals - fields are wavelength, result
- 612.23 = 9.33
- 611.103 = 10.26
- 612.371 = 9.542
